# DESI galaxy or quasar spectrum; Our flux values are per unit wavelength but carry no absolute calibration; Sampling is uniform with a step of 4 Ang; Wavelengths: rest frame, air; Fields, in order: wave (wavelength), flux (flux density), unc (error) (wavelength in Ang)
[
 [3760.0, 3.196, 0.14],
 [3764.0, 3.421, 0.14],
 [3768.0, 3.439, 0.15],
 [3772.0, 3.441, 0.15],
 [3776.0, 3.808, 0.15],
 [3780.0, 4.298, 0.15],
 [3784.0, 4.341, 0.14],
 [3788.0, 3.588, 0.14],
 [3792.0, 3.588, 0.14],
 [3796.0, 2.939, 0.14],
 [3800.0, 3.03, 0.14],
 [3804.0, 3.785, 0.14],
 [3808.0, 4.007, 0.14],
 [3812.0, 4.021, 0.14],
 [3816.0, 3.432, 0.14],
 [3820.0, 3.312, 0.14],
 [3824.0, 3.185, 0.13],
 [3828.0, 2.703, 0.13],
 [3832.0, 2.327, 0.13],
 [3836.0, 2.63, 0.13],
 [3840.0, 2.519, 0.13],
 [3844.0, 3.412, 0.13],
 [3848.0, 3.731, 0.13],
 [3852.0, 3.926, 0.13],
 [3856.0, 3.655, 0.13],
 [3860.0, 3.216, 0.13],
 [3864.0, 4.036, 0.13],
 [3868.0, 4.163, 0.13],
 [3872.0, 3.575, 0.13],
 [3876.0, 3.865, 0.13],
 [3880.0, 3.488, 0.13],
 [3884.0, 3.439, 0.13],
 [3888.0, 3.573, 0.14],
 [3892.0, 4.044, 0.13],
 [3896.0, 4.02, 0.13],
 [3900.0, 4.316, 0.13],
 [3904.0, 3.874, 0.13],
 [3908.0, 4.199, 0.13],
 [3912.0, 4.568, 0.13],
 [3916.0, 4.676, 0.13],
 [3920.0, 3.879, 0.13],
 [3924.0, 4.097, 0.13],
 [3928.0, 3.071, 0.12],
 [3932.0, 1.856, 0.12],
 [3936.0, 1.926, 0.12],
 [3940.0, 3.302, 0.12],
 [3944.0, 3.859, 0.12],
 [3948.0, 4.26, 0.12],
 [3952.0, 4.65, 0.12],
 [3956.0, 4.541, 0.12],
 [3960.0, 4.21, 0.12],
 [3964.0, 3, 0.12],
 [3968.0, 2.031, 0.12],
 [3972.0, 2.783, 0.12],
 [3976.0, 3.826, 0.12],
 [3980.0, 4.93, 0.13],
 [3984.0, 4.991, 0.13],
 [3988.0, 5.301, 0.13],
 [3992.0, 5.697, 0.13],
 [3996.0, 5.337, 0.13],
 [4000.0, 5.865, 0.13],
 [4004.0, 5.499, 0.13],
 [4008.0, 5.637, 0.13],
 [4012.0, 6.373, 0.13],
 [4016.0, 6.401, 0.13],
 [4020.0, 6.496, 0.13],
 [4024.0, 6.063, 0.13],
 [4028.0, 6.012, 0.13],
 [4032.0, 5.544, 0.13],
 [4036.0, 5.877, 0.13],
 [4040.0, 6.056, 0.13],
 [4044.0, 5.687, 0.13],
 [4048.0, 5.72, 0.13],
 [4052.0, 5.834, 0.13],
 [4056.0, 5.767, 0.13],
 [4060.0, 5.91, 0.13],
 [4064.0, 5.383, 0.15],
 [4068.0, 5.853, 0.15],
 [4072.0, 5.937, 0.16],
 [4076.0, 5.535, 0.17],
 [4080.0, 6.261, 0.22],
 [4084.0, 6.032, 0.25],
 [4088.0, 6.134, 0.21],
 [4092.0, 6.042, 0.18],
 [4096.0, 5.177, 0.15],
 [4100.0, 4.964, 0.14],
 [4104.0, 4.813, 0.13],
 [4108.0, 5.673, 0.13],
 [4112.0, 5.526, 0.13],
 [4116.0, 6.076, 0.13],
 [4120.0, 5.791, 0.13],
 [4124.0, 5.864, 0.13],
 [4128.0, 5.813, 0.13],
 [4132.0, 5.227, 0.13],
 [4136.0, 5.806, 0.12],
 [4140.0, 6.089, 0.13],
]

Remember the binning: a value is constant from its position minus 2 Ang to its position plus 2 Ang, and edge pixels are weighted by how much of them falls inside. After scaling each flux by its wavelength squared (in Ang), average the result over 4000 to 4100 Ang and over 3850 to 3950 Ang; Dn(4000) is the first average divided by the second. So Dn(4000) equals 1.70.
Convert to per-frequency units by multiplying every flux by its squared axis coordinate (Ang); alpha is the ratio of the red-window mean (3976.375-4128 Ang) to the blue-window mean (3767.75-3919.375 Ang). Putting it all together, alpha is 1.74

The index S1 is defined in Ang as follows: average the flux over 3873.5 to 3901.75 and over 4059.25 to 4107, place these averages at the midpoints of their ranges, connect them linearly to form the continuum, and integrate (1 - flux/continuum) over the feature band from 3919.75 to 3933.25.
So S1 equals 3.1 Ang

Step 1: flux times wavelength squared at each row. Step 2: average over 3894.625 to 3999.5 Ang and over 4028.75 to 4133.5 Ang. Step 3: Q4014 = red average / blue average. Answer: 1.5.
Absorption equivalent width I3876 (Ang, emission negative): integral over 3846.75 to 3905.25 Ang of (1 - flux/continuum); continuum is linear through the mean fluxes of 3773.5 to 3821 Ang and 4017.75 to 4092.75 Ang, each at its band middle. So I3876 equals 7.6 Ang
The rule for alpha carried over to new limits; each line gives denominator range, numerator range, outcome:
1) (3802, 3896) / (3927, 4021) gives 1.35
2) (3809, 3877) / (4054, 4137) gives 1.90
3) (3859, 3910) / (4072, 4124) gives 1.65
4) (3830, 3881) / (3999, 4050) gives 1.89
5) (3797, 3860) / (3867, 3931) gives 1.22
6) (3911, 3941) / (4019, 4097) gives 1.85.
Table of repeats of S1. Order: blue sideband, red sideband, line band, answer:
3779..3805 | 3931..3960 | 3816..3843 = 5.71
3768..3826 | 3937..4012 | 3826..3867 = 6.59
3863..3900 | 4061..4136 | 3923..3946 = 7.01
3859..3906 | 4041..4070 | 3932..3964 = 6.42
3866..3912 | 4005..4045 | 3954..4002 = 8.45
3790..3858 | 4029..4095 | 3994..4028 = -4.24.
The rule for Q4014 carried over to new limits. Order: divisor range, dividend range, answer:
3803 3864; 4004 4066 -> 1.96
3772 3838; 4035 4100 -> 1.93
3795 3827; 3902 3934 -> 1.15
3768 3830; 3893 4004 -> 1.24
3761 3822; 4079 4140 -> 1.84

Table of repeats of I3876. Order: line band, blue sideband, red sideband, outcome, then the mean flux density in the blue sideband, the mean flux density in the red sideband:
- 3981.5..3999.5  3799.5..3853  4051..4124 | -2.1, 3.28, 5.71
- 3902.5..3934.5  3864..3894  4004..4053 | 4.2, 3.76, 5.96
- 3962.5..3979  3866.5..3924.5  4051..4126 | 5.8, 3.98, 5.71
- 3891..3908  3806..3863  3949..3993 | -1.7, 3.3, 4.15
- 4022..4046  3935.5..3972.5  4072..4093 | -3.8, 3.55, 5.99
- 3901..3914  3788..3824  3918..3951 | -3.3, 3.5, 3.32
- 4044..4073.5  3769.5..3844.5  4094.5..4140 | -3.6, 3.39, 5.55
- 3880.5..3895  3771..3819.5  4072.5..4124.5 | 2.1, 3.68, 5.69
